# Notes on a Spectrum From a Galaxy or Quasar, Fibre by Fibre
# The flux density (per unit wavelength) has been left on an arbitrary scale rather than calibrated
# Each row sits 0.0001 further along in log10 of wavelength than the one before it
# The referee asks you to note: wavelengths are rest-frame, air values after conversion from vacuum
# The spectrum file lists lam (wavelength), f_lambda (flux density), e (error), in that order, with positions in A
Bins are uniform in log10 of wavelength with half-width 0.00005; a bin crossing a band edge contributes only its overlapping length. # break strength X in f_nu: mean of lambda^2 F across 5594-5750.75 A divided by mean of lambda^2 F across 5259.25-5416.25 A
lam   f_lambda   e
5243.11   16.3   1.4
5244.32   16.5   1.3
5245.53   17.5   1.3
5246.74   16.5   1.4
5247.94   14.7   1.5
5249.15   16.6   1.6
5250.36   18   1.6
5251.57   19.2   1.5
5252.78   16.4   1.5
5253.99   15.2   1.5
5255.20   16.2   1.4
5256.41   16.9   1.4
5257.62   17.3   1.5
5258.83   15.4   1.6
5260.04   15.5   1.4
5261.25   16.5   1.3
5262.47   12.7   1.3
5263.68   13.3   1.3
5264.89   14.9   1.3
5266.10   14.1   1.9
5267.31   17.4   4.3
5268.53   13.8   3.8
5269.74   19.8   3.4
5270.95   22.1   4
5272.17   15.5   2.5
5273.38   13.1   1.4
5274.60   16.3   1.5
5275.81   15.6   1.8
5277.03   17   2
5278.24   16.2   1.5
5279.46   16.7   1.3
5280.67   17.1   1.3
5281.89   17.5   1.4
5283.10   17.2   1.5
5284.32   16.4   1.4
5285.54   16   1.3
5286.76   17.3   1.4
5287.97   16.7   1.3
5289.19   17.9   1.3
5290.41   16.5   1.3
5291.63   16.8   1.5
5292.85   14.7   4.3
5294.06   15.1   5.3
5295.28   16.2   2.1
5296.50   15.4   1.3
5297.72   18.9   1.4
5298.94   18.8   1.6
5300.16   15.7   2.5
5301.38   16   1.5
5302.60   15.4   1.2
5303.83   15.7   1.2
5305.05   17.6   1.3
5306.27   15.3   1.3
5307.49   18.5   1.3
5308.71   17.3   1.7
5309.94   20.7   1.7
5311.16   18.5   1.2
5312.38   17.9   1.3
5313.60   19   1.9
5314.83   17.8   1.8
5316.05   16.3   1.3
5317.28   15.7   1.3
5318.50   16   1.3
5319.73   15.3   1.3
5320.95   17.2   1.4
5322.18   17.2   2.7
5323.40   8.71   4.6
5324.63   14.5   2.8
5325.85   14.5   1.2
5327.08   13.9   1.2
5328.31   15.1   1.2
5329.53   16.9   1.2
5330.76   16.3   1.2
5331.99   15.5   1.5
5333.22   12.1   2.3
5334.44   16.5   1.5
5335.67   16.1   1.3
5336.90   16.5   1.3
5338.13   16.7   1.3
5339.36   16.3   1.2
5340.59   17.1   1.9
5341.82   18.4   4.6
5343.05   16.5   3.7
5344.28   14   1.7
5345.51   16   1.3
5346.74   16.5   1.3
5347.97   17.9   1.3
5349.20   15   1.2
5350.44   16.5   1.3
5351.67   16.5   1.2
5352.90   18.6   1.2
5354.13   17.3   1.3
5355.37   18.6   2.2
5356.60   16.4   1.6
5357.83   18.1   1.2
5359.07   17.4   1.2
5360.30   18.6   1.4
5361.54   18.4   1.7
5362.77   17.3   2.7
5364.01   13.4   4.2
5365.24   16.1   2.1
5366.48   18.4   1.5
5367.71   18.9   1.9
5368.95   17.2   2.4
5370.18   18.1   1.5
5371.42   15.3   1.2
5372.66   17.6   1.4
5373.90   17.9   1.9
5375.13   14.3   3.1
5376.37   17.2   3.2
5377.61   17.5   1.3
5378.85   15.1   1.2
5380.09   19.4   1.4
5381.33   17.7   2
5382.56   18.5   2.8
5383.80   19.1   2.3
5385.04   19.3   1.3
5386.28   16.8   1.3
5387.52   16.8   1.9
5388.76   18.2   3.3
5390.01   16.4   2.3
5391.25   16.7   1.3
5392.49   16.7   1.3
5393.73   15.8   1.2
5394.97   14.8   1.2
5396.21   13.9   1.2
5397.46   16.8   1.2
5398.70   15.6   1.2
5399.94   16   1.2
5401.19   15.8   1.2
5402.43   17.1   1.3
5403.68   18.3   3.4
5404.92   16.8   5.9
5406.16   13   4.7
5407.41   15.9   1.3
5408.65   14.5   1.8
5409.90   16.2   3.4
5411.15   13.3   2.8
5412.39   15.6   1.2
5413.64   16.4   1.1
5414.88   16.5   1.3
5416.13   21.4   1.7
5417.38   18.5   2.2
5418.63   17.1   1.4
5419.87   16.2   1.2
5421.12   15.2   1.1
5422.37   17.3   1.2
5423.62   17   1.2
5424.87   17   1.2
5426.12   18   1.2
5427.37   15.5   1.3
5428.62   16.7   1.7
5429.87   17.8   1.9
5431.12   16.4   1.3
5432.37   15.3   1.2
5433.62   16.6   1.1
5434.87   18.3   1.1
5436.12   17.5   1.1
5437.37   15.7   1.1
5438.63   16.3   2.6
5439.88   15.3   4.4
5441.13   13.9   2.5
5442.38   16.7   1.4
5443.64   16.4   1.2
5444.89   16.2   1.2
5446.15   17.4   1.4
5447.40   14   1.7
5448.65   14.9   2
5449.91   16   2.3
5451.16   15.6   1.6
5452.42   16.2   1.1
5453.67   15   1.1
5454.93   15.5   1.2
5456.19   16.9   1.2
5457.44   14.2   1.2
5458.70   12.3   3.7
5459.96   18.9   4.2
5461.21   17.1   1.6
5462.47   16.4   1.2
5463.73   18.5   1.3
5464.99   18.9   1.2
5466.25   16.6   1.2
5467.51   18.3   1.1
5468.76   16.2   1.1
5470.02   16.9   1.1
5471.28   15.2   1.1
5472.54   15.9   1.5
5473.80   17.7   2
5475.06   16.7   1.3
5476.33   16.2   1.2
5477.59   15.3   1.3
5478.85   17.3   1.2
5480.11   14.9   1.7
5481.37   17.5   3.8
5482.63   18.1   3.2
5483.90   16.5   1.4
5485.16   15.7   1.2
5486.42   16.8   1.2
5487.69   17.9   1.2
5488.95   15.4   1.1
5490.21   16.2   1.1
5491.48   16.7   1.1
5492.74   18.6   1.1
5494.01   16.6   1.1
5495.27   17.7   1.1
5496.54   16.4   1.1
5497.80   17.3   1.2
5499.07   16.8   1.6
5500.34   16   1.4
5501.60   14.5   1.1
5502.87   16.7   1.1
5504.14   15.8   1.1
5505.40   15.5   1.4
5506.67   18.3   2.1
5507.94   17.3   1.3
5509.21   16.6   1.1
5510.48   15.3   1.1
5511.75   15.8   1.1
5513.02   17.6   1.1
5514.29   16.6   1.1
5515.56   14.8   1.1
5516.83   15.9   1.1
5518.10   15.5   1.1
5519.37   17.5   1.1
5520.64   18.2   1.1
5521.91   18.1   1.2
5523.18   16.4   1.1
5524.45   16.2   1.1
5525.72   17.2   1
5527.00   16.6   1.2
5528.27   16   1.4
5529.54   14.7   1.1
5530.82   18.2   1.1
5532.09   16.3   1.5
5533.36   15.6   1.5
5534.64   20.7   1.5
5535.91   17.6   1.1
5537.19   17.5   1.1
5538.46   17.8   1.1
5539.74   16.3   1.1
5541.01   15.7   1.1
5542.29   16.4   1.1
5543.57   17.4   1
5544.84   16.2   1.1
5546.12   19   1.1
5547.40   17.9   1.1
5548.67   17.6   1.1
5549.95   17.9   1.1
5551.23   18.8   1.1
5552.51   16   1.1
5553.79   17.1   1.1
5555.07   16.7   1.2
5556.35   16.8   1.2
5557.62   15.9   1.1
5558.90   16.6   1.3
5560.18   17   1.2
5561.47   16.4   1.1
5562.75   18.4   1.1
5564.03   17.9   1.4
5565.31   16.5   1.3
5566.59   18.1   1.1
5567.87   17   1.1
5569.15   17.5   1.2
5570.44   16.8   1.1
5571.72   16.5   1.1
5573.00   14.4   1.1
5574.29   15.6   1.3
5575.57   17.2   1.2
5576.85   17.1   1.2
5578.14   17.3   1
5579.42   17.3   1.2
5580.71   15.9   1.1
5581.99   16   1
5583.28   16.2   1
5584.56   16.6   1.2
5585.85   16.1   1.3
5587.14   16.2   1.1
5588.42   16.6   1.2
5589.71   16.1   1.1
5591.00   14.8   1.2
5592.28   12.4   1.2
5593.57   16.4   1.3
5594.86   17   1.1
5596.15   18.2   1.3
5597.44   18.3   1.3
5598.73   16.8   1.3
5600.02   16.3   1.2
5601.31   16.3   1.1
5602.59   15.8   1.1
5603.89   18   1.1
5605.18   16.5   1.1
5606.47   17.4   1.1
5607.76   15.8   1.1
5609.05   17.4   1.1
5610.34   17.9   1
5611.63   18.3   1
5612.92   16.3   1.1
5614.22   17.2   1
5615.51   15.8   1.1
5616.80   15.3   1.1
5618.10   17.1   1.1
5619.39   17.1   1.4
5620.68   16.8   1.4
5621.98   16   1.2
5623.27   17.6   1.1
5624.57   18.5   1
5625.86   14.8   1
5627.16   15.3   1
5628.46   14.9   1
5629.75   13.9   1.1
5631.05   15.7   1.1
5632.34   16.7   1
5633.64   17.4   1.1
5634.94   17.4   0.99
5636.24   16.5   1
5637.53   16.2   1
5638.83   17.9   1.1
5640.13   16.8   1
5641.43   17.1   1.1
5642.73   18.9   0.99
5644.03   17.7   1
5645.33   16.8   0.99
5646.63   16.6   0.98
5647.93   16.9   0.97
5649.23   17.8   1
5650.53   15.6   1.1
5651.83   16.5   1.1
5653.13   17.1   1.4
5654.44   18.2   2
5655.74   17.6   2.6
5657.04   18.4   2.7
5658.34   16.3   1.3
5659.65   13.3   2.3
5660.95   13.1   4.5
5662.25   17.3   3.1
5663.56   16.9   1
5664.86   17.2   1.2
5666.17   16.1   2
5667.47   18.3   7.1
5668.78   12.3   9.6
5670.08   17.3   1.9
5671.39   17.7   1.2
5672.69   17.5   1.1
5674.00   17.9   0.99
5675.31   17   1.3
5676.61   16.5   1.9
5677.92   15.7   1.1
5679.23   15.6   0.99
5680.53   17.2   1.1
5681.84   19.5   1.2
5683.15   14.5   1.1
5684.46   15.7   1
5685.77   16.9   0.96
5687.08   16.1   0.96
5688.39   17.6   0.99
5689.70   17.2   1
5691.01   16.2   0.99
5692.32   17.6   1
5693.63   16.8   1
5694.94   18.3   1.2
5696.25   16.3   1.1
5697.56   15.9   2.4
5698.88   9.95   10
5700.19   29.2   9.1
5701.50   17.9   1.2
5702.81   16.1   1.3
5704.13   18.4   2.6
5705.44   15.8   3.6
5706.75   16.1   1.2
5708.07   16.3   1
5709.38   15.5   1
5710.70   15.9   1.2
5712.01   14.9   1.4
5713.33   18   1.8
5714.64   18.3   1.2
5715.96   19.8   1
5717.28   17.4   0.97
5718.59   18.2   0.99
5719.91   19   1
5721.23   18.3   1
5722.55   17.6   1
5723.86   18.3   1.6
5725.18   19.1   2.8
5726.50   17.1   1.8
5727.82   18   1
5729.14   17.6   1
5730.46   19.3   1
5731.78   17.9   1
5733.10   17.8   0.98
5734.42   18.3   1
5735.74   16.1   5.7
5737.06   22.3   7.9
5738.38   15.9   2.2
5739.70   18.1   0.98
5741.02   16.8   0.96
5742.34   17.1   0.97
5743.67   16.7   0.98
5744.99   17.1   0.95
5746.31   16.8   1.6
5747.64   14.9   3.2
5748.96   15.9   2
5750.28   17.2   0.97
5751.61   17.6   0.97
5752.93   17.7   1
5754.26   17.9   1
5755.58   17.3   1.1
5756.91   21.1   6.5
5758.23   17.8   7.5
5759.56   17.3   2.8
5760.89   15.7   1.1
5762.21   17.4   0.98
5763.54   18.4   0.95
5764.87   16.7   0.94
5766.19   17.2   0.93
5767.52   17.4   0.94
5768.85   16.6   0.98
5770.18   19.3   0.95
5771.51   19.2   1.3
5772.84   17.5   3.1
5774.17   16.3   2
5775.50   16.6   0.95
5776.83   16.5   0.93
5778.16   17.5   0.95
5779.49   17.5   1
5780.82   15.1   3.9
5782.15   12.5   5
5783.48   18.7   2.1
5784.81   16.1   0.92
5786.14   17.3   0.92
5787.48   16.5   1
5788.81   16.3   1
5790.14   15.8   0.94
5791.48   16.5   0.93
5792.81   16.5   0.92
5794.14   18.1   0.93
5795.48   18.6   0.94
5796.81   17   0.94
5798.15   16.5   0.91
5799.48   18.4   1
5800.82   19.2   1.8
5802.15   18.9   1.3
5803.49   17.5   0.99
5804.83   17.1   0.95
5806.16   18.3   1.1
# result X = 1.16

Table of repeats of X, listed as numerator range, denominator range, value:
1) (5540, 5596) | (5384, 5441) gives 1.07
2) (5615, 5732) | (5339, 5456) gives 1.13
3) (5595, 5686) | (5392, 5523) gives 1.09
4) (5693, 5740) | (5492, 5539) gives 1.13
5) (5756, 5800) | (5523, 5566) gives 1.09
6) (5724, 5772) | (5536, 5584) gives 1.11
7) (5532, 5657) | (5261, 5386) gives 1.12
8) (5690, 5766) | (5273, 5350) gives 1.25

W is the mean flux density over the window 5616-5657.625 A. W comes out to 16.8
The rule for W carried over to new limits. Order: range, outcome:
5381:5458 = 16.4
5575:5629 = 16.5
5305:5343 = 16.3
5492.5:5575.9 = 16.8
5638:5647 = 17.4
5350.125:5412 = 16.8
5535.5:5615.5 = 16.8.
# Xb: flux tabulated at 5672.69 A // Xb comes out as 17.5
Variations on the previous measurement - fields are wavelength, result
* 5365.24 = 16.1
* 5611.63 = 18.3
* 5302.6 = 15.4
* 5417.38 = 18.5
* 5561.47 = 16.4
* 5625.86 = 14.8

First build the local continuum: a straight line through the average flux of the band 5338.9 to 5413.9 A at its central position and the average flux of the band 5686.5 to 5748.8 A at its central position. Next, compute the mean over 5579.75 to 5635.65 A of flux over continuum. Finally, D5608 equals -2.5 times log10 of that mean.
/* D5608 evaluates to 0.05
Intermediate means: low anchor 16.7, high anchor 17.4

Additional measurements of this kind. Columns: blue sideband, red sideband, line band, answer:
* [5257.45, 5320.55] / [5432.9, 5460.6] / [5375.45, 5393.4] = -0.083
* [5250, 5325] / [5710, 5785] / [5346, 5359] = -0.035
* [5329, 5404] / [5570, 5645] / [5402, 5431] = 0.011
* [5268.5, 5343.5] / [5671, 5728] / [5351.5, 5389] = -0.054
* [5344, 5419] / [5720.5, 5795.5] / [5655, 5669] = 0.065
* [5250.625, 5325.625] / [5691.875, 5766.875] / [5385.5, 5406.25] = 0.025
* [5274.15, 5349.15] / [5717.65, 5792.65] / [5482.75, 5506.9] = 0.012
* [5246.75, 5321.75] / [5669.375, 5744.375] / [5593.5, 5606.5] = 0.011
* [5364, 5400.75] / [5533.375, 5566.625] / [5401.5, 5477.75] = 0.042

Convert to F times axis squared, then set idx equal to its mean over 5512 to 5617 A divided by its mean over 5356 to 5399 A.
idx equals 1.06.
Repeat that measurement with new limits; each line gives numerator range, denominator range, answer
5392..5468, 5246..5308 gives 1.05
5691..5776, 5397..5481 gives 1.19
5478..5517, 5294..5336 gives 1.09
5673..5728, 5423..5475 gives 1.15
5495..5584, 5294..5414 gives 1.09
